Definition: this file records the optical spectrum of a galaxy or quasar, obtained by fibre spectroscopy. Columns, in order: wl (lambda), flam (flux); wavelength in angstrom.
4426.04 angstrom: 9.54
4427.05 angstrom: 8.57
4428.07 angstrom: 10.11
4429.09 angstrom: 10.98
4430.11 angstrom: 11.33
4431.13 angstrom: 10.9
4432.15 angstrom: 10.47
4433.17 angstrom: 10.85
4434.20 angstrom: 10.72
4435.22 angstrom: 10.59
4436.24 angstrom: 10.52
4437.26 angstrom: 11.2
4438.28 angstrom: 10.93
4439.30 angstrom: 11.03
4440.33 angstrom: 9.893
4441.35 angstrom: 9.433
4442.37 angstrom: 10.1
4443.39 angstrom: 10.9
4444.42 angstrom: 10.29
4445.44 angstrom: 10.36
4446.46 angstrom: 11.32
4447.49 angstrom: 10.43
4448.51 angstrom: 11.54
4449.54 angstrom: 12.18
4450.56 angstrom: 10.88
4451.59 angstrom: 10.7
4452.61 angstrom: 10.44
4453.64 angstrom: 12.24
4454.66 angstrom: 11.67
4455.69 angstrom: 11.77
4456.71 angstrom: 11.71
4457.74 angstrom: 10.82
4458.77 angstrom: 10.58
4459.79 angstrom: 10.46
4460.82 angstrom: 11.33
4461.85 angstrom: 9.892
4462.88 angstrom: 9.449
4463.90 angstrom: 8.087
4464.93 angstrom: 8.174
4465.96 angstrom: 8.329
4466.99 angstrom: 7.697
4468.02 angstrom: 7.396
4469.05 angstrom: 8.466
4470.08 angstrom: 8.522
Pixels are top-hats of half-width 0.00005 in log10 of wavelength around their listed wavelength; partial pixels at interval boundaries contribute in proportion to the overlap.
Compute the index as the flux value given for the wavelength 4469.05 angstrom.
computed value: 8.466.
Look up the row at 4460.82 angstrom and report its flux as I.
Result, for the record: 11.33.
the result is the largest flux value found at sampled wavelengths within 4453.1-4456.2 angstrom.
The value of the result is 12.24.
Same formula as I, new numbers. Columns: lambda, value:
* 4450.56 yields 10.88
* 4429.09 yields 10.98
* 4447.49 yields 10.43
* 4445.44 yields 10.36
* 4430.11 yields 11.33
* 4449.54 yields 12.18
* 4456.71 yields 11.71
